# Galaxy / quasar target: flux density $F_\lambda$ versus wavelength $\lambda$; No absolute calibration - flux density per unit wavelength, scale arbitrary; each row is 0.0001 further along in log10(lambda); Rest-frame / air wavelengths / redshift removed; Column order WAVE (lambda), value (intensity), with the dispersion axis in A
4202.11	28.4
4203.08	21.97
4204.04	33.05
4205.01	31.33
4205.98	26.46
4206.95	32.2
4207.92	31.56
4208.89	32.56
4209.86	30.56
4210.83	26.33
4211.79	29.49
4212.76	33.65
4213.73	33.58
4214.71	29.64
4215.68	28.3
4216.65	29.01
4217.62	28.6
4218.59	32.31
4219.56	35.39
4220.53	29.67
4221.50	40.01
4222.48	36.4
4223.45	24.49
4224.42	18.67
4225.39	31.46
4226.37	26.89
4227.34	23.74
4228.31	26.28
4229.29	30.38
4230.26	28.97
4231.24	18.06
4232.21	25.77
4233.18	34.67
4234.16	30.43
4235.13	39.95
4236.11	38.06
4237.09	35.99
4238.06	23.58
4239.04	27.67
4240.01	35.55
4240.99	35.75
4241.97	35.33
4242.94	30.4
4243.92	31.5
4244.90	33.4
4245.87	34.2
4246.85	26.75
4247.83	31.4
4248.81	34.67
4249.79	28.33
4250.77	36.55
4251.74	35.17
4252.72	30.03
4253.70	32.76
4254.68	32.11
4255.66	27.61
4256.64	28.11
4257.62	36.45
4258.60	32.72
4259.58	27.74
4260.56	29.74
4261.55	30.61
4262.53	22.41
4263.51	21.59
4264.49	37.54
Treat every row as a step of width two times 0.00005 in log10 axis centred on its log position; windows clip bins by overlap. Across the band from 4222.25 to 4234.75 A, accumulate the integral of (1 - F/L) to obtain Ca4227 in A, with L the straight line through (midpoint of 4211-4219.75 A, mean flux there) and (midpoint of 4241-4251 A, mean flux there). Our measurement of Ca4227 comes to 1.6 A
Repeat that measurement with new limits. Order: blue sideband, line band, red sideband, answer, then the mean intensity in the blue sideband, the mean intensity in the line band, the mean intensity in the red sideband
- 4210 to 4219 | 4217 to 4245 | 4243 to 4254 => 0.44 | 30.1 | 30.6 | 32.2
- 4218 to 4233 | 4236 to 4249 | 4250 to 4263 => -1.02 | 28.7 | 32.2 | 30.9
